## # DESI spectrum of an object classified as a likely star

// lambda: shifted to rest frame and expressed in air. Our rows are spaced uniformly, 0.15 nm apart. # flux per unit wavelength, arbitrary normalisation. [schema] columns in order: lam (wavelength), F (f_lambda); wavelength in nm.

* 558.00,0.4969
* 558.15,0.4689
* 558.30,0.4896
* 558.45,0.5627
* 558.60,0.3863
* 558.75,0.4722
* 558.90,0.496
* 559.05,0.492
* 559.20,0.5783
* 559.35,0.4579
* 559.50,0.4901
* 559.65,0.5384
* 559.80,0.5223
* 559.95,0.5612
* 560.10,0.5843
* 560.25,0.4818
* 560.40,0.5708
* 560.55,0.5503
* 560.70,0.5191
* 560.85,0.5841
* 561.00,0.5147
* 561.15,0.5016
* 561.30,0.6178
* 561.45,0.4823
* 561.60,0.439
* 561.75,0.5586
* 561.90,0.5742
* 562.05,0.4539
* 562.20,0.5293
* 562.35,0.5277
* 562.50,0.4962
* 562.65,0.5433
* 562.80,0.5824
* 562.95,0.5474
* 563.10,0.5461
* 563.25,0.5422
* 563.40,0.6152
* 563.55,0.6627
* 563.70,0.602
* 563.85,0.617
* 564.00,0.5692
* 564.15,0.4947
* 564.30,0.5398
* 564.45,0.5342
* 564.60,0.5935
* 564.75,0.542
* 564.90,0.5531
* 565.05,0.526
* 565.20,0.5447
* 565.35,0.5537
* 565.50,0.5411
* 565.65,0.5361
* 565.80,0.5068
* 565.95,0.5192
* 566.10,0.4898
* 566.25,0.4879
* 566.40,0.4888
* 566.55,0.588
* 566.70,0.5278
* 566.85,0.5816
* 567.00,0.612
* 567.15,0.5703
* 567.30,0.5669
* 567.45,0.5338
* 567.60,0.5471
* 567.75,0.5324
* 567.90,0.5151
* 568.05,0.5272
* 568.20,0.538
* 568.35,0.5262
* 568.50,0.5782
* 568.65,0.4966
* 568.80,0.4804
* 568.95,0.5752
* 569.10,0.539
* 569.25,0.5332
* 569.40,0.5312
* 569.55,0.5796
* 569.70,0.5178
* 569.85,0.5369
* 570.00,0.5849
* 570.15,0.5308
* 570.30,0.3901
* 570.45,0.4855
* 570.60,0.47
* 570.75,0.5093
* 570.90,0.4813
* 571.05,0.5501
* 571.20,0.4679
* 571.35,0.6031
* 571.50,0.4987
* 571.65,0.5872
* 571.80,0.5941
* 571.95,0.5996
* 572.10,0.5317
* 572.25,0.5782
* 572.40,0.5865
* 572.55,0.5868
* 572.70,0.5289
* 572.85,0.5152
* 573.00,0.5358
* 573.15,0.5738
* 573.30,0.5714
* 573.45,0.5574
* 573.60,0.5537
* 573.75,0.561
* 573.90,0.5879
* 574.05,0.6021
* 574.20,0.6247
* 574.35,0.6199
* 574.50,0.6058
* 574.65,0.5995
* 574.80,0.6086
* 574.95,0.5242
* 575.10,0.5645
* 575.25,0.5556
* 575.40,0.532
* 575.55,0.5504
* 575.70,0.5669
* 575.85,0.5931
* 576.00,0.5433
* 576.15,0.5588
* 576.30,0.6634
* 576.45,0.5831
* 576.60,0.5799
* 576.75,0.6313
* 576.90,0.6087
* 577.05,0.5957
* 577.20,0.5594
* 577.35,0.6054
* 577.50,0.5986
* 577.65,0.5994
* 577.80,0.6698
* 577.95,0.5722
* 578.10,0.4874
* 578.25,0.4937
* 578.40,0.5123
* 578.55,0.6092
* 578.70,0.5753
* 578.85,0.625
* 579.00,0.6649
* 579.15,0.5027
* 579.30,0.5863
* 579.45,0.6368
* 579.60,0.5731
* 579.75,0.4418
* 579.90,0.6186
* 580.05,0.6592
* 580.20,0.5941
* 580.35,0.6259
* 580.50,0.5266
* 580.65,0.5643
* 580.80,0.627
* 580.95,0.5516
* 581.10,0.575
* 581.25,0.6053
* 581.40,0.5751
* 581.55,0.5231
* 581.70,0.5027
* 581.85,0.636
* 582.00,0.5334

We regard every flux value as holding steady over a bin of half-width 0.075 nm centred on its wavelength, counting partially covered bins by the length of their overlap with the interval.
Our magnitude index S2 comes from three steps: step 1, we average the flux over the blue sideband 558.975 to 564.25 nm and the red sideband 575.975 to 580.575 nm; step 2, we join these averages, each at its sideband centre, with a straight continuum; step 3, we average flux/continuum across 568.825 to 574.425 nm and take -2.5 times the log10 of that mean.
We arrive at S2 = 0.039 mag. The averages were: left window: 0.541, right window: 0.584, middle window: 0.548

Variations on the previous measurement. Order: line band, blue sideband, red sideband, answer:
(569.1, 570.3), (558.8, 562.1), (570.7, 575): 0.039 mag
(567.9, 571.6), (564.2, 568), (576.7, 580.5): 0.063 mag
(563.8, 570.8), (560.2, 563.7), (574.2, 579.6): 0.044 mag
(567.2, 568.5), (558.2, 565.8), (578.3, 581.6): 0.023 mag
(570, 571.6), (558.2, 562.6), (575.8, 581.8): 0.102 mag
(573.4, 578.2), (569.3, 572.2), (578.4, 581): -0.042 mag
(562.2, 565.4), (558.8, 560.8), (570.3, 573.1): -0.057 mag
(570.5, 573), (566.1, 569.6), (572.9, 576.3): 0.035 mag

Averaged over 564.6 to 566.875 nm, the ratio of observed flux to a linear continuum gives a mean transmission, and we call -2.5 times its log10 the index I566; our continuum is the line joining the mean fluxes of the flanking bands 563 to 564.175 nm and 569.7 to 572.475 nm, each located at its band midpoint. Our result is 0.07 mag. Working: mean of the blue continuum 0.584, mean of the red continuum 0.532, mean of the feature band 0.533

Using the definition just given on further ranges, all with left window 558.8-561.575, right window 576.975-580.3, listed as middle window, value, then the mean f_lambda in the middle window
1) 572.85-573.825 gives 0.02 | 0.555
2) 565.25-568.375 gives 0.02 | 0.538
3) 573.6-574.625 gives -0.05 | 0.597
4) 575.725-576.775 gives -0.03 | 0.59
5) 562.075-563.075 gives 0.00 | 0.534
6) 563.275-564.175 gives -0.11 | 0.596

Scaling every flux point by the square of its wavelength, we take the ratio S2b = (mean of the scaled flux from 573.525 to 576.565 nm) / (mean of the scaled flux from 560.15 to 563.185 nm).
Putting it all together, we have 1.1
